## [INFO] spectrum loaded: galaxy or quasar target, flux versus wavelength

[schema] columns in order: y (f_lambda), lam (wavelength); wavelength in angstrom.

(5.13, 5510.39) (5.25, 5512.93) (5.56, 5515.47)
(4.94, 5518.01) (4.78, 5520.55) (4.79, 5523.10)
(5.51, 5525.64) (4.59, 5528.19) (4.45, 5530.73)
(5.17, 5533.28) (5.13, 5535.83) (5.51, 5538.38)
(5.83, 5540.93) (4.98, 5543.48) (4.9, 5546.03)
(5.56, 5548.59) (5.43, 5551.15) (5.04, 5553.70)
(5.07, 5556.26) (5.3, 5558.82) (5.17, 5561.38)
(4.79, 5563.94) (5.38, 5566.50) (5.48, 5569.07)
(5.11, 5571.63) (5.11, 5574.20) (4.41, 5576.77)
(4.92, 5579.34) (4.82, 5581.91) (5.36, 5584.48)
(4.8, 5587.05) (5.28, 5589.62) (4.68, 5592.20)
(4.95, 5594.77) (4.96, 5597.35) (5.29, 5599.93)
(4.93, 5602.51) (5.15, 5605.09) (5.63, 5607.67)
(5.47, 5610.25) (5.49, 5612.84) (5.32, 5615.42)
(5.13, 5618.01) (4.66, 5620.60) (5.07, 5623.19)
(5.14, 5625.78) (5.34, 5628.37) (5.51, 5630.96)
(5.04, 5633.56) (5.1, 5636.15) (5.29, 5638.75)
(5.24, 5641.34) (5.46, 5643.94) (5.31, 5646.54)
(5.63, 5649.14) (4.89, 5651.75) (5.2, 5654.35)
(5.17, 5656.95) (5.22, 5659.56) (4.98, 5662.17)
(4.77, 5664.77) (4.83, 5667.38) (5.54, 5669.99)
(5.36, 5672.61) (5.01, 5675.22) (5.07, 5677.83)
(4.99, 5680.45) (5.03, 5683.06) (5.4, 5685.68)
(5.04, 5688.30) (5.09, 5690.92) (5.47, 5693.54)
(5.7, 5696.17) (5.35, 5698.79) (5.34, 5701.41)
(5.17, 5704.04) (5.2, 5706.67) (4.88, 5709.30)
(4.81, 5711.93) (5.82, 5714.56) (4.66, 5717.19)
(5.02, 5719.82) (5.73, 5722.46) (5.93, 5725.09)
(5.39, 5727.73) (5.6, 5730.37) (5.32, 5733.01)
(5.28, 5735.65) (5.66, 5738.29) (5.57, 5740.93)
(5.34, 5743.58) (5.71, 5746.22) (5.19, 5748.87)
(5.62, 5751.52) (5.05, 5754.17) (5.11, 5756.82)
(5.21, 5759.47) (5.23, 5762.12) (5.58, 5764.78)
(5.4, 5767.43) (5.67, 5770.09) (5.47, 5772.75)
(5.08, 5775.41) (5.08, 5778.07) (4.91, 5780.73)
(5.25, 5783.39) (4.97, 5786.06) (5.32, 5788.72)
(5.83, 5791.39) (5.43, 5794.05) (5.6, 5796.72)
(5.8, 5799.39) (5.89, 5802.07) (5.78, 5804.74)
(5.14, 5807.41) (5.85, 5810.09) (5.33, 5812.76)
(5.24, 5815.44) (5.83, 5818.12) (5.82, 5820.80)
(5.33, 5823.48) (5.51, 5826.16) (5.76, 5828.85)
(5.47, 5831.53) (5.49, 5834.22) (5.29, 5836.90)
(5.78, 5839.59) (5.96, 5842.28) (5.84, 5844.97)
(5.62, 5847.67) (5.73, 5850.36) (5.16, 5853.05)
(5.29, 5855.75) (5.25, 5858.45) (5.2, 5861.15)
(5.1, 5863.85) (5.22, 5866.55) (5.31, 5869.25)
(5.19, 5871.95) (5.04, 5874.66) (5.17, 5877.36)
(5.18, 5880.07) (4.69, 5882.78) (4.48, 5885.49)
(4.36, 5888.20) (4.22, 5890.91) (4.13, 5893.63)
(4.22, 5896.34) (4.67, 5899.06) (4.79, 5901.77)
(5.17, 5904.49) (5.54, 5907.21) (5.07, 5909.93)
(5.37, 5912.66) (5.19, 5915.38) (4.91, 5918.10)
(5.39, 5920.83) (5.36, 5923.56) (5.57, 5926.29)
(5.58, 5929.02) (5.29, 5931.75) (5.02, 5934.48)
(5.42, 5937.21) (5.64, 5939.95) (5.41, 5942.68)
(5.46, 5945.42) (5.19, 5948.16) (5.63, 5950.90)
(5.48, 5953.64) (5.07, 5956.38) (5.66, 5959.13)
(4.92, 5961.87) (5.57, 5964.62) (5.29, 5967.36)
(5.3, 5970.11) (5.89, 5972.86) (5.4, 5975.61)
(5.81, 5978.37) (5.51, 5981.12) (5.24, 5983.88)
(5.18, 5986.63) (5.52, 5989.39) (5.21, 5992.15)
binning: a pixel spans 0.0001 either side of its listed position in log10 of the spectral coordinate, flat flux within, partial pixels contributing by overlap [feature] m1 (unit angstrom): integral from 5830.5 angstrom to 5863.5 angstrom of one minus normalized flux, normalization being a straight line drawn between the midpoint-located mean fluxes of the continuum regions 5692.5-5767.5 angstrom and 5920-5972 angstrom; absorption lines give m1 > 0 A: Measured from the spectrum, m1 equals -0.7 angstrom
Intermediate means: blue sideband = 5.36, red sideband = 5.39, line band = 5.49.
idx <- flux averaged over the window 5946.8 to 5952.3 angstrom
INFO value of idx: 5.41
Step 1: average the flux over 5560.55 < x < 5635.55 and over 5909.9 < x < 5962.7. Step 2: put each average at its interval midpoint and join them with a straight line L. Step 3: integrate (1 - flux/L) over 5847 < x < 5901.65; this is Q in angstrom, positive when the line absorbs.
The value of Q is 3.6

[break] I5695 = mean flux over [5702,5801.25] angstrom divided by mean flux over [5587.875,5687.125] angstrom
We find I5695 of 1.0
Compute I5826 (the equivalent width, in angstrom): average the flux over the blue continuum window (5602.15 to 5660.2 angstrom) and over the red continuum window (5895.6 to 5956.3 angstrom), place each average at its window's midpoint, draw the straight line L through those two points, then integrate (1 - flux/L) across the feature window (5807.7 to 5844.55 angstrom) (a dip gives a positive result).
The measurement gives -2.4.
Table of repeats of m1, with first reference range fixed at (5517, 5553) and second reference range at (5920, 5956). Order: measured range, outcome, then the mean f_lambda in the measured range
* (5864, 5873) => 0.2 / 5.23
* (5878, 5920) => 4.4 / 4.81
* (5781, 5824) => -1.7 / 5.51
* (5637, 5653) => -0.3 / 5.3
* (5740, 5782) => -0.4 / 5.32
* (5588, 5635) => 0.0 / 5.17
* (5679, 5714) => 0.2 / 5.2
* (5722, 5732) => -0.7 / 5.65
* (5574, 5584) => 0.6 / 4.83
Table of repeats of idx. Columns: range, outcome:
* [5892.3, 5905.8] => 4.6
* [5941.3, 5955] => 5.44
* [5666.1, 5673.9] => 5.24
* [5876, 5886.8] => 4.88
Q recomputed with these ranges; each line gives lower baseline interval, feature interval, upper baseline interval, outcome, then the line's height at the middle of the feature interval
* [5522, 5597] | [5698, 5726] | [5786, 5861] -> 0.5 angstrom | 5.35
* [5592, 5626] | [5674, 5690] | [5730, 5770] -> 0.6 angstrom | 5.28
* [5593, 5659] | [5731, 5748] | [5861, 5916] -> -1.3 angstrom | 5.08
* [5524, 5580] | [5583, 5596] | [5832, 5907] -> 0.3 angstrom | 5.13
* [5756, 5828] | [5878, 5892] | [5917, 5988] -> 2.0 angstrom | 5.41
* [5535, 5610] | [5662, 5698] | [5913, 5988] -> 0.3 angstrom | 5.21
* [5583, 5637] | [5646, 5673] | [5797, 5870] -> 0.4 angstrom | 5.24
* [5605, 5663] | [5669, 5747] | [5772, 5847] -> 0.6 angstrom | 5.35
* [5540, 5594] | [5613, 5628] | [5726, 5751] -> 0.3 angstrom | 5.22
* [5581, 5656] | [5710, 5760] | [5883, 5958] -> -2.1 angstrom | 5.15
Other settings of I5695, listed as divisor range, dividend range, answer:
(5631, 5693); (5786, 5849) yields 1.08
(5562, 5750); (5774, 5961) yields 1.02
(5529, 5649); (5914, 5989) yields 1.04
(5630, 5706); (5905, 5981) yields 1.03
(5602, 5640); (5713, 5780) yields 1.03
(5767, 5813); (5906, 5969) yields 0.98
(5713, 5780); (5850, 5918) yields 0.92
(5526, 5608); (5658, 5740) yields 1.03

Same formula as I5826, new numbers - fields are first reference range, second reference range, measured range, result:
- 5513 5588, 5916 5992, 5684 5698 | -0.3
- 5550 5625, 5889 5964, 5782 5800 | -1.1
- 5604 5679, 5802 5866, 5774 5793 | 0.8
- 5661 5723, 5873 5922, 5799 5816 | -2.0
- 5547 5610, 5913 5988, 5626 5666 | -0.4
